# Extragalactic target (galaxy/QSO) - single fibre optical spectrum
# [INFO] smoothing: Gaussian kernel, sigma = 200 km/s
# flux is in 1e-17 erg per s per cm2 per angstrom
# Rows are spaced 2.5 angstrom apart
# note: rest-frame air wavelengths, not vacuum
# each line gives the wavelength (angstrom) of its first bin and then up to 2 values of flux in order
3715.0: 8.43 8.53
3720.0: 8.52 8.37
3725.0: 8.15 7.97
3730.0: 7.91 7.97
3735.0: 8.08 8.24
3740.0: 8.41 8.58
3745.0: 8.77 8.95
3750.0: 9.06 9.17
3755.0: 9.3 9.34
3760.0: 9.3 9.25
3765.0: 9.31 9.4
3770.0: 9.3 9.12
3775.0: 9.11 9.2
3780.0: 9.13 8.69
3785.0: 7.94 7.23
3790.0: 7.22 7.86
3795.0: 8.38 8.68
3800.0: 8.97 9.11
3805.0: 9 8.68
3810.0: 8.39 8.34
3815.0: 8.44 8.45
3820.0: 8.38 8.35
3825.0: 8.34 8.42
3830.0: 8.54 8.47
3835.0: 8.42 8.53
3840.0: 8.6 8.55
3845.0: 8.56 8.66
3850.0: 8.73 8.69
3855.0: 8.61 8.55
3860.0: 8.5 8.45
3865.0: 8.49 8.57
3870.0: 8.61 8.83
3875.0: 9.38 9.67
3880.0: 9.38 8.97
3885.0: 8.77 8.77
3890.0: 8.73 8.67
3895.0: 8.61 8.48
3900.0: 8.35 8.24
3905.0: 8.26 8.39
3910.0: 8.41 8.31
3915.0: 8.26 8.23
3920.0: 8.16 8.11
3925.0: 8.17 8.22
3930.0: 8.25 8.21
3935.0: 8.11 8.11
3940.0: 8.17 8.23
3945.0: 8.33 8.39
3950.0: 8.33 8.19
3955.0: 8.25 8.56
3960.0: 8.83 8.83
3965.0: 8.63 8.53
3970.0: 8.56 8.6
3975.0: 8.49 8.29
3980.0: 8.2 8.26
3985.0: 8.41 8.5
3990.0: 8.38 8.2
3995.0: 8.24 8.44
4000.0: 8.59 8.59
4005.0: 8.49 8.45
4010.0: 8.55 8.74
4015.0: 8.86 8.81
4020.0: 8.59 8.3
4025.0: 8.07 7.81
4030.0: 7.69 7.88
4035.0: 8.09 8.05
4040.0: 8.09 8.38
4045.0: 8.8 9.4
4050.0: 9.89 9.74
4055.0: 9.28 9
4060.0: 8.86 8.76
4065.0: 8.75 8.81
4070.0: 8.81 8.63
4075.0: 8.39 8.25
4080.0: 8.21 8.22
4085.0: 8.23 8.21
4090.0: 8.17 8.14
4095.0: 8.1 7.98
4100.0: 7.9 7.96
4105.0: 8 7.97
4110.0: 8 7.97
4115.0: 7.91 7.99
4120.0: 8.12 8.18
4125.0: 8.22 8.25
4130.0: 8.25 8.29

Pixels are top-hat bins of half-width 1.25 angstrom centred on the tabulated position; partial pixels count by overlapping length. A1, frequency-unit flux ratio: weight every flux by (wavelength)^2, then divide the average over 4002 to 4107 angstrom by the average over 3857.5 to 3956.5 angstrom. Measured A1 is 1.1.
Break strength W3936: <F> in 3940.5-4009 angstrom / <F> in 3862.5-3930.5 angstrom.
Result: 1.0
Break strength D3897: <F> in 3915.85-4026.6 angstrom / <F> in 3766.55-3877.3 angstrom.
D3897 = 0.98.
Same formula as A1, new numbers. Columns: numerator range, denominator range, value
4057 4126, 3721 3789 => 1.13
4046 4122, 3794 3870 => 1.12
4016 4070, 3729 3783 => 1.12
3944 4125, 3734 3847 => 1.10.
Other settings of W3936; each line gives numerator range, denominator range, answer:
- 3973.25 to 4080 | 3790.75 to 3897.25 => 0.99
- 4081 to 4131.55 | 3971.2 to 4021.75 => 0.95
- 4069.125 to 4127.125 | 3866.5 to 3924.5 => 0.95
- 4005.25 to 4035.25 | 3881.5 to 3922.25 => 0.98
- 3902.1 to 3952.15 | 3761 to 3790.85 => 0.94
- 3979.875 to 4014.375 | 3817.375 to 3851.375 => 0.99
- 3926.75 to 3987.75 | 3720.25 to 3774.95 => 0.96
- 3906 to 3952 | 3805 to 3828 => 0.98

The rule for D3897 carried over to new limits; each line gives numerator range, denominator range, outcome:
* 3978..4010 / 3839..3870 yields 0.98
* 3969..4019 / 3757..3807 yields 0.97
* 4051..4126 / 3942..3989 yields 0.99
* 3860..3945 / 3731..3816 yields 0.98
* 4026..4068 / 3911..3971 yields 1.04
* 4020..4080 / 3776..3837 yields 1.02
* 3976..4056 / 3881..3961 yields 1.01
